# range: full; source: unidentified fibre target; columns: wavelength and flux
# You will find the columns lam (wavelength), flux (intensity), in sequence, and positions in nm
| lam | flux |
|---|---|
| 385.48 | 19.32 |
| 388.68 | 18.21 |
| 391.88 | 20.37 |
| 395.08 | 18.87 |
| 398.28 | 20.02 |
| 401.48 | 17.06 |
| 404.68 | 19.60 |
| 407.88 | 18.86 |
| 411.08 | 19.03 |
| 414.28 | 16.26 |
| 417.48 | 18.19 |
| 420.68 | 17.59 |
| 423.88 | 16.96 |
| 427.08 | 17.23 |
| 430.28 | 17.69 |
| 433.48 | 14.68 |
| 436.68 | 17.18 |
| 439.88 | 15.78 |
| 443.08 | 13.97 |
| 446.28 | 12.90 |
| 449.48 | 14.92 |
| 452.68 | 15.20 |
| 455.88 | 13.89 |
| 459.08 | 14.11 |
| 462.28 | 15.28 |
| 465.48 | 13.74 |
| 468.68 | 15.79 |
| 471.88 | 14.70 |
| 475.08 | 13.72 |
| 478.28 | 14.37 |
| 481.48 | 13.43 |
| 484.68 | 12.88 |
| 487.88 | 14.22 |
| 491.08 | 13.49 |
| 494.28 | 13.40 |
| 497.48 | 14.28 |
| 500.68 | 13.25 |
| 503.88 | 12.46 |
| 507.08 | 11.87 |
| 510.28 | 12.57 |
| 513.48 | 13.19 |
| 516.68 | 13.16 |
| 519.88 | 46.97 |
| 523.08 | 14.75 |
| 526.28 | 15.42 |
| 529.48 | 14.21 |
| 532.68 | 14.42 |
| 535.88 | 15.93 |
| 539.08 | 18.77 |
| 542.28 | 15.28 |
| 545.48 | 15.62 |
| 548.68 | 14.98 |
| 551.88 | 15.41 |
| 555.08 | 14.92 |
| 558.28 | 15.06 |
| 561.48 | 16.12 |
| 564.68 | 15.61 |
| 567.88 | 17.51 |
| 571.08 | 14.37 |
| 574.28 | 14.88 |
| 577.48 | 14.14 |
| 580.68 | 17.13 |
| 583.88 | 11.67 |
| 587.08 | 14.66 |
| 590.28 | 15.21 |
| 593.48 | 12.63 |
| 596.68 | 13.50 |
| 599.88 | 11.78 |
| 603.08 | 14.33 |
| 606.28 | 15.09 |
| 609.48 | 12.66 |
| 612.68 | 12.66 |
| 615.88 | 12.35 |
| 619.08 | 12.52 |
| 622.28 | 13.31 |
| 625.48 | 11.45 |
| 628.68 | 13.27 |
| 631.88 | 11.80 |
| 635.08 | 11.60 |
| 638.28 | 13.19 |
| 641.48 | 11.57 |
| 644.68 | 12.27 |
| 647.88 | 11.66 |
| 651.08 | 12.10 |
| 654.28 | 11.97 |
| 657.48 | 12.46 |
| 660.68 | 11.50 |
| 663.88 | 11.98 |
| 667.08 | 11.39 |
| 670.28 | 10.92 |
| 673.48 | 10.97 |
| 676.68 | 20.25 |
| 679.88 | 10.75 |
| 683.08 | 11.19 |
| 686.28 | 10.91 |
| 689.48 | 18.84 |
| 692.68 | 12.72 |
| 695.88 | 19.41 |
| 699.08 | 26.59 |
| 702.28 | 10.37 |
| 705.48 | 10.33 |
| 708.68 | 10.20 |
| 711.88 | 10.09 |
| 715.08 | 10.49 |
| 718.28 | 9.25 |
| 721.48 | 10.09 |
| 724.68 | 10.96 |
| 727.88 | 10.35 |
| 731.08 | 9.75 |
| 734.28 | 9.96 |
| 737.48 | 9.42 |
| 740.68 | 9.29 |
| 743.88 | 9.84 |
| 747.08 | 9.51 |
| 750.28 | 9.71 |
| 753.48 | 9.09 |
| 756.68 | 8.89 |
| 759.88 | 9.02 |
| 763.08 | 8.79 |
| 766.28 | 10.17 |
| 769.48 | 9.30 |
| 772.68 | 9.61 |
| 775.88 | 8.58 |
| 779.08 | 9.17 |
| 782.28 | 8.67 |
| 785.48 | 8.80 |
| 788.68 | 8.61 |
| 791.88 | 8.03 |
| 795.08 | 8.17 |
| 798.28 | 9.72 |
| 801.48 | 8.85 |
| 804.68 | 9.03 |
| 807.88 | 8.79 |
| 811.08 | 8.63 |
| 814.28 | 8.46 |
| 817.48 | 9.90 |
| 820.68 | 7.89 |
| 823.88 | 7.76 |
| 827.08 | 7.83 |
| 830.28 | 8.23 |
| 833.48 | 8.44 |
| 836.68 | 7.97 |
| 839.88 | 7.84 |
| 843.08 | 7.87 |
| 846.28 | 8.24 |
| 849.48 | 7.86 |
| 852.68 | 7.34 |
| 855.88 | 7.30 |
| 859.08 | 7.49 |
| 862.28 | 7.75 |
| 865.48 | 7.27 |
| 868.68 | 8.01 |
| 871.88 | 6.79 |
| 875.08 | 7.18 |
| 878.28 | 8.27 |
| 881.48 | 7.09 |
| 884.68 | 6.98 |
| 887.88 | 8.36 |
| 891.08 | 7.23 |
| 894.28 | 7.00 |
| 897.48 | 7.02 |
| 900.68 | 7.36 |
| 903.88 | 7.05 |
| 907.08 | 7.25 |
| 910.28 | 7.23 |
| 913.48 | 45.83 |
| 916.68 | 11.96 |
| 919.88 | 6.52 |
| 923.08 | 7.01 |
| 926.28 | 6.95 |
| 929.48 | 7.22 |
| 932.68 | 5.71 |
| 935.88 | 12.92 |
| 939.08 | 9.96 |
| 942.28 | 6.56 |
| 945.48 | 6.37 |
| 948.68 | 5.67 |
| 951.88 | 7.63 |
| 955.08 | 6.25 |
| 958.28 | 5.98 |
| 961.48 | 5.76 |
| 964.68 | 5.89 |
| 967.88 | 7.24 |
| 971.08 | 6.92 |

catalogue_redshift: 0.39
